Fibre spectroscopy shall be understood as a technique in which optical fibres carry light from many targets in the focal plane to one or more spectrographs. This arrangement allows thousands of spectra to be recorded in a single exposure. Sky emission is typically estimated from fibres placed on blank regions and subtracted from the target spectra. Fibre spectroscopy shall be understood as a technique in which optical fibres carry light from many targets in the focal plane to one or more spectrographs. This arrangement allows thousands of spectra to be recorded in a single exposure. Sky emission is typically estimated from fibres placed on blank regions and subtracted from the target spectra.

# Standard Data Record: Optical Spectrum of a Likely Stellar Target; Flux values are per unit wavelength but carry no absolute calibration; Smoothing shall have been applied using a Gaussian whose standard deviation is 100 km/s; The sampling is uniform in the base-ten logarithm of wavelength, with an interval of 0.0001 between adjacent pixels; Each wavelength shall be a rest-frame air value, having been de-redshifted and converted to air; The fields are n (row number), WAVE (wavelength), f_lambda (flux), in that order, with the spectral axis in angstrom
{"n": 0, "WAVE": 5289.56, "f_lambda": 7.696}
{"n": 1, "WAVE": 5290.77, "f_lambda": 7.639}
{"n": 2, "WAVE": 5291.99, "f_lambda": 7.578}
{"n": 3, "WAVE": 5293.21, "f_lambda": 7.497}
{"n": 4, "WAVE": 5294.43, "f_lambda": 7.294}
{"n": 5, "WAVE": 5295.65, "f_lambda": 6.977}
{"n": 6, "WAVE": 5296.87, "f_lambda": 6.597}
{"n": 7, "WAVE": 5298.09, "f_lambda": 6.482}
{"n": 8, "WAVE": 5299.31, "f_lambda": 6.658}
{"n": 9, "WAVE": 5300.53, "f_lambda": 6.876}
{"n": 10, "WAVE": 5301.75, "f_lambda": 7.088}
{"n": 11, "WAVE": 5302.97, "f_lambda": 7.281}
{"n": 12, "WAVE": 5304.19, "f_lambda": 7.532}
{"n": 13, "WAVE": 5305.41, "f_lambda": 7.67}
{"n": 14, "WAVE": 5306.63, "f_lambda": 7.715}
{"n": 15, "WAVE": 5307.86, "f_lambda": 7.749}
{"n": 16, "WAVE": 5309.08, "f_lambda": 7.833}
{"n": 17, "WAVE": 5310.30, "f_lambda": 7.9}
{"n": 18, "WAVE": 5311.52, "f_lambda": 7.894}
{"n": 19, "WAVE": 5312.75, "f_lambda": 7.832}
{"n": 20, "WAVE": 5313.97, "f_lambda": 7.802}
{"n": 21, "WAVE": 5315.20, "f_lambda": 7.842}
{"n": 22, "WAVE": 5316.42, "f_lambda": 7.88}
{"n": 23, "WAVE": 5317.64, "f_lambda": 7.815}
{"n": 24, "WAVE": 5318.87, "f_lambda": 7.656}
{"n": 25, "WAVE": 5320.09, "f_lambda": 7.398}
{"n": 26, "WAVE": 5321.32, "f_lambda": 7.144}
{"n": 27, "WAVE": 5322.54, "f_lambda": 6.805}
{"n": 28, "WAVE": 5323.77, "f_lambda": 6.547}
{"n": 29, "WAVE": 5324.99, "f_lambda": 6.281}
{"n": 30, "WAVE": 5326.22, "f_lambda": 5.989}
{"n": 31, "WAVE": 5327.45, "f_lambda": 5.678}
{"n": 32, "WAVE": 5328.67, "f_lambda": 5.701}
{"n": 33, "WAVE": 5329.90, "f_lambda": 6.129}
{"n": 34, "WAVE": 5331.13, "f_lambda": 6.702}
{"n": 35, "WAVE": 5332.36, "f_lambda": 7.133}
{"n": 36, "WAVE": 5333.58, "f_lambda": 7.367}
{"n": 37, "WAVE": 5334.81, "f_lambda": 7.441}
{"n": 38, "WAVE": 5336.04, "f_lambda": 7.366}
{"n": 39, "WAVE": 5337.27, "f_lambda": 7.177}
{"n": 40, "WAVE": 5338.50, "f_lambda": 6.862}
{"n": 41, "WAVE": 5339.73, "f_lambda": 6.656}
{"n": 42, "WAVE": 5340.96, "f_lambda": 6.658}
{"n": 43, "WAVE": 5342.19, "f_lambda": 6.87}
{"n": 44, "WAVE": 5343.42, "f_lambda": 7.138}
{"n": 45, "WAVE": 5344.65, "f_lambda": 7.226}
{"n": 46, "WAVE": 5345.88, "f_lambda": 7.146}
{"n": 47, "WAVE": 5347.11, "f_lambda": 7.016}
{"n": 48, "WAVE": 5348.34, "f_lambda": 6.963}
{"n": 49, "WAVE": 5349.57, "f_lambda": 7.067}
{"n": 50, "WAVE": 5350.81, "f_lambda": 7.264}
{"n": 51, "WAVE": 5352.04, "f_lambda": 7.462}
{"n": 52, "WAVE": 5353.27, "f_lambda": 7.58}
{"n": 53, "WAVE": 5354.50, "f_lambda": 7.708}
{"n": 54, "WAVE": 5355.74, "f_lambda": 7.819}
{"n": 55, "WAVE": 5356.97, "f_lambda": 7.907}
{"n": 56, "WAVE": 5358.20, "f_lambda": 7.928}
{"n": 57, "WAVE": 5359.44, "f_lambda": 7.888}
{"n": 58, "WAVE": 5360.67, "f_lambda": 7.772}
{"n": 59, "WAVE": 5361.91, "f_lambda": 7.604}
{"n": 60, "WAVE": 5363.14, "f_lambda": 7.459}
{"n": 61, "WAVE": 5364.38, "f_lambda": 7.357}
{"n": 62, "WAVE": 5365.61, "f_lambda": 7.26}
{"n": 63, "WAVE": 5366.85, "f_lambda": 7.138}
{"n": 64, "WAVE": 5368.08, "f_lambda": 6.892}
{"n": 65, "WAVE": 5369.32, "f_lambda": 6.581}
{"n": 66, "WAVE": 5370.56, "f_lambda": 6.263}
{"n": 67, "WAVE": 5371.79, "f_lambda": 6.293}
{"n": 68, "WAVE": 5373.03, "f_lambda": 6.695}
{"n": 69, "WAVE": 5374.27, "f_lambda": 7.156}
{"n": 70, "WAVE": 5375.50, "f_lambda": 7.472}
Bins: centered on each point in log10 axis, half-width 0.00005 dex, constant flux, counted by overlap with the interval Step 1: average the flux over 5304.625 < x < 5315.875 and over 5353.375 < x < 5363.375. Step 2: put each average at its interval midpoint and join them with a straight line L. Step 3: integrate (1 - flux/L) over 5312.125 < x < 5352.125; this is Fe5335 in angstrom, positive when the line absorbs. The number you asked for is 3.9 angstrom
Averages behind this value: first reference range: 7.8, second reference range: 7.76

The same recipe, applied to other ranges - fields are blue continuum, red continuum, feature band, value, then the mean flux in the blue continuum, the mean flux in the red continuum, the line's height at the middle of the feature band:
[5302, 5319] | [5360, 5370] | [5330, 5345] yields 1.0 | 7.73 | 7.25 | 7.49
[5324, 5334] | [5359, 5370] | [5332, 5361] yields -2.0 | 6.36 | 7.31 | 6.83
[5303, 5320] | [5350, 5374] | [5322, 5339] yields 2.1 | 7.75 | 7.3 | 7.58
